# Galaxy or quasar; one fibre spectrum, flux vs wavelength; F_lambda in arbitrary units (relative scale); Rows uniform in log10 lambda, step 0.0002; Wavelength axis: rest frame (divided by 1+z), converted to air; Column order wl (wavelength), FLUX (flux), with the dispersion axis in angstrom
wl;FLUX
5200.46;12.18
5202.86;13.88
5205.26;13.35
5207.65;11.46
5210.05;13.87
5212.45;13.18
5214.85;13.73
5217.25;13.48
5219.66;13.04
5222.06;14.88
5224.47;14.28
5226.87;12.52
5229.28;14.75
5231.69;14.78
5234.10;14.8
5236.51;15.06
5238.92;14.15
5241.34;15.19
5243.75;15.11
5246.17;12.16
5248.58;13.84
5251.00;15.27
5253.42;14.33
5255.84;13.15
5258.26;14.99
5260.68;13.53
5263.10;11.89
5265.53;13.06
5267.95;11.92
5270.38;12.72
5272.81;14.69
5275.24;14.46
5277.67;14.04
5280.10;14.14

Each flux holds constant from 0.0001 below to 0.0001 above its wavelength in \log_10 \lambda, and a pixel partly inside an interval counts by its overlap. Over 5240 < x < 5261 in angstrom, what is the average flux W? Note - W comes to 14.2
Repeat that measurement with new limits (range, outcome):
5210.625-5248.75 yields 14.1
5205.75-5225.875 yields 13.5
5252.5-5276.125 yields 13.4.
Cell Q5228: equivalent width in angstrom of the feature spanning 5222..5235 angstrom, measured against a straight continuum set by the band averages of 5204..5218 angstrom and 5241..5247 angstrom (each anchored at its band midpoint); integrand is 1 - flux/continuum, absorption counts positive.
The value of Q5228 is -0.6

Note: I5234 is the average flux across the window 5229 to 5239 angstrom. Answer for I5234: 14.8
